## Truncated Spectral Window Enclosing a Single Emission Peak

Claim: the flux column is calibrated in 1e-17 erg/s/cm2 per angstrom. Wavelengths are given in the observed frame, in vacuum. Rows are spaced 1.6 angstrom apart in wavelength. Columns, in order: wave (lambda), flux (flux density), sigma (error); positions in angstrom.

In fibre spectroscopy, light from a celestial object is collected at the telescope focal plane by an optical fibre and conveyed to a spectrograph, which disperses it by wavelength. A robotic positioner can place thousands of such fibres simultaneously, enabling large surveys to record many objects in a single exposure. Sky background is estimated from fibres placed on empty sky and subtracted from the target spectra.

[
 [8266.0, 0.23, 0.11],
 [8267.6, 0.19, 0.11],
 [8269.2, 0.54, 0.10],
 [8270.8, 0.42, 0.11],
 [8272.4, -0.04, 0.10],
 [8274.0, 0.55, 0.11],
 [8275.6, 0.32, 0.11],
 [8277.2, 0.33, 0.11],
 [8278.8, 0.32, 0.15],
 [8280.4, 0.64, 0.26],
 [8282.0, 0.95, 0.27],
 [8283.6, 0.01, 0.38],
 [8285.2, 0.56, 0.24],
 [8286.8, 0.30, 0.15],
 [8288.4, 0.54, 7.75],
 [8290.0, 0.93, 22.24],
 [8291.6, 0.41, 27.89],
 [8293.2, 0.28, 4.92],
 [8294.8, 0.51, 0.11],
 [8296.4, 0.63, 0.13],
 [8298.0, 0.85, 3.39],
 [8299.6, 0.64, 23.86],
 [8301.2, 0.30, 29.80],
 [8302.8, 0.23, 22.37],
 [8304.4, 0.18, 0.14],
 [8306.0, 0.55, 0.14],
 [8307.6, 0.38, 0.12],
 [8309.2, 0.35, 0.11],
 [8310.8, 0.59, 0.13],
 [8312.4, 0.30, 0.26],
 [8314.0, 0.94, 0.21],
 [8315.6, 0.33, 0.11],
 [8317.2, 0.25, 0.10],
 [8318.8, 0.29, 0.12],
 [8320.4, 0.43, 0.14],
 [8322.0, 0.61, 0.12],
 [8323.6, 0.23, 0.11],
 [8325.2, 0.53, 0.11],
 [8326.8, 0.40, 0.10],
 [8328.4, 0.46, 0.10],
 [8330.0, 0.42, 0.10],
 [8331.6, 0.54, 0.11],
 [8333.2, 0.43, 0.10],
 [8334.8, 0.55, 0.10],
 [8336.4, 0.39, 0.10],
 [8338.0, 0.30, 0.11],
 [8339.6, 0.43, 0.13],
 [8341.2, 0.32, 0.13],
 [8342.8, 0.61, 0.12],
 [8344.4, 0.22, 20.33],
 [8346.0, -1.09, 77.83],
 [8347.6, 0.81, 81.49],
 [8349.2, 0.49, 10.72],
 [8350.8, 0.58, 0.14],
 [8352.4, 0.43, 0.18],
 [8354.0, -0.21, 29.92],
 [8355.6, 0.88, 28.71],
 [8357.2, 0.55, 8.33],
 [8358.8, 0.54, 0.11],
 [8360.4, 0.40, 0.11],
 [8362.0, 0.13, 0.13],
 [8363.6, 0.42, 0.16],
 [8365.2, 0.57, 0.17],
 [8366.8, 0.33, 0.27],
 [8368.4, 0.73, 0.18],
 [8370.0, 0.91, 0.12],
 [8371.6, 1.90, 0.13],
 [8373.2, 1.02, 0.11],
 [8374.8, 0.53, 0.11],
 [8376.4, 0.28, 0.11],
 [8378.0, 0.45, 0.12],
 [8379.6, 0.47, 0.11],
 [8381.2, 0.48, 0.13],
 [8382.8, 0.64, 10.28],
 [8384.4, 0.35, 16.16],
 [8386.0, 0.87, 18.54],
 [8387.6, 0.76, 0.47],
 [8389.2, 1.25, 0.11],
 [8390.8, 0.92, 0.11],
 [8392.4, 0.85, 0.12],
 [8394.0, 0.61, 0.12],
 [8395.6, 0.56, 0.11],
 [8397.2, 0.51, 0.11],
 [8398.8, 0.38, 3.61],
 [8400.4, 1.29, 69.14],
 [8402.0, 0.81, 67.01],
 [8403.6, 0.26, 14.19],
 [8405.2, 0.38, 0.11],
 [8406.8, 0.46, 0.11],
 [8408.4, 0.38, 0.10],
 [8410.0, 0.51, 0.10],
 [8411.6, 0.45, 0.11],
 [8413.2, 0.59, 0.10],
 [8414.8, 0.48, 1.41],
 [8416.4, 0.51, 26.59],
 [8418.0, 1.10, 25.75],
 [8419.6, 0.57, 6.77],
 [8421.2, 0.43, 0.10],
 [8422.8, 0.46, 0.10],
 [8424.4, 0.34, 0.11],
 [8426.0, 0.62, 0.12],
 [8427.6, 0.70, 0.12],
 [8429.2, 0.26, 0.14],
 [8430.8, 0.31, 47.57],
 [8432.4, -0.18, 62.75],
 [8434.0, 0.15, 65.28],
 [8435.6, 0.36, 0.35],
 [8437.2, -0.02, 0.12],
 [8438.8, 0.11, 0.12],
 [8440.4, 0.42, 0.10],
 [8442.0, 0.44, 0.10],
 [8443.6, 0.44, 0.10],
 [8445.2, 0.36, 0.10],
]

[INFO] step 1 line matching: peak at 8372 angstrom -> [S II] 6716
